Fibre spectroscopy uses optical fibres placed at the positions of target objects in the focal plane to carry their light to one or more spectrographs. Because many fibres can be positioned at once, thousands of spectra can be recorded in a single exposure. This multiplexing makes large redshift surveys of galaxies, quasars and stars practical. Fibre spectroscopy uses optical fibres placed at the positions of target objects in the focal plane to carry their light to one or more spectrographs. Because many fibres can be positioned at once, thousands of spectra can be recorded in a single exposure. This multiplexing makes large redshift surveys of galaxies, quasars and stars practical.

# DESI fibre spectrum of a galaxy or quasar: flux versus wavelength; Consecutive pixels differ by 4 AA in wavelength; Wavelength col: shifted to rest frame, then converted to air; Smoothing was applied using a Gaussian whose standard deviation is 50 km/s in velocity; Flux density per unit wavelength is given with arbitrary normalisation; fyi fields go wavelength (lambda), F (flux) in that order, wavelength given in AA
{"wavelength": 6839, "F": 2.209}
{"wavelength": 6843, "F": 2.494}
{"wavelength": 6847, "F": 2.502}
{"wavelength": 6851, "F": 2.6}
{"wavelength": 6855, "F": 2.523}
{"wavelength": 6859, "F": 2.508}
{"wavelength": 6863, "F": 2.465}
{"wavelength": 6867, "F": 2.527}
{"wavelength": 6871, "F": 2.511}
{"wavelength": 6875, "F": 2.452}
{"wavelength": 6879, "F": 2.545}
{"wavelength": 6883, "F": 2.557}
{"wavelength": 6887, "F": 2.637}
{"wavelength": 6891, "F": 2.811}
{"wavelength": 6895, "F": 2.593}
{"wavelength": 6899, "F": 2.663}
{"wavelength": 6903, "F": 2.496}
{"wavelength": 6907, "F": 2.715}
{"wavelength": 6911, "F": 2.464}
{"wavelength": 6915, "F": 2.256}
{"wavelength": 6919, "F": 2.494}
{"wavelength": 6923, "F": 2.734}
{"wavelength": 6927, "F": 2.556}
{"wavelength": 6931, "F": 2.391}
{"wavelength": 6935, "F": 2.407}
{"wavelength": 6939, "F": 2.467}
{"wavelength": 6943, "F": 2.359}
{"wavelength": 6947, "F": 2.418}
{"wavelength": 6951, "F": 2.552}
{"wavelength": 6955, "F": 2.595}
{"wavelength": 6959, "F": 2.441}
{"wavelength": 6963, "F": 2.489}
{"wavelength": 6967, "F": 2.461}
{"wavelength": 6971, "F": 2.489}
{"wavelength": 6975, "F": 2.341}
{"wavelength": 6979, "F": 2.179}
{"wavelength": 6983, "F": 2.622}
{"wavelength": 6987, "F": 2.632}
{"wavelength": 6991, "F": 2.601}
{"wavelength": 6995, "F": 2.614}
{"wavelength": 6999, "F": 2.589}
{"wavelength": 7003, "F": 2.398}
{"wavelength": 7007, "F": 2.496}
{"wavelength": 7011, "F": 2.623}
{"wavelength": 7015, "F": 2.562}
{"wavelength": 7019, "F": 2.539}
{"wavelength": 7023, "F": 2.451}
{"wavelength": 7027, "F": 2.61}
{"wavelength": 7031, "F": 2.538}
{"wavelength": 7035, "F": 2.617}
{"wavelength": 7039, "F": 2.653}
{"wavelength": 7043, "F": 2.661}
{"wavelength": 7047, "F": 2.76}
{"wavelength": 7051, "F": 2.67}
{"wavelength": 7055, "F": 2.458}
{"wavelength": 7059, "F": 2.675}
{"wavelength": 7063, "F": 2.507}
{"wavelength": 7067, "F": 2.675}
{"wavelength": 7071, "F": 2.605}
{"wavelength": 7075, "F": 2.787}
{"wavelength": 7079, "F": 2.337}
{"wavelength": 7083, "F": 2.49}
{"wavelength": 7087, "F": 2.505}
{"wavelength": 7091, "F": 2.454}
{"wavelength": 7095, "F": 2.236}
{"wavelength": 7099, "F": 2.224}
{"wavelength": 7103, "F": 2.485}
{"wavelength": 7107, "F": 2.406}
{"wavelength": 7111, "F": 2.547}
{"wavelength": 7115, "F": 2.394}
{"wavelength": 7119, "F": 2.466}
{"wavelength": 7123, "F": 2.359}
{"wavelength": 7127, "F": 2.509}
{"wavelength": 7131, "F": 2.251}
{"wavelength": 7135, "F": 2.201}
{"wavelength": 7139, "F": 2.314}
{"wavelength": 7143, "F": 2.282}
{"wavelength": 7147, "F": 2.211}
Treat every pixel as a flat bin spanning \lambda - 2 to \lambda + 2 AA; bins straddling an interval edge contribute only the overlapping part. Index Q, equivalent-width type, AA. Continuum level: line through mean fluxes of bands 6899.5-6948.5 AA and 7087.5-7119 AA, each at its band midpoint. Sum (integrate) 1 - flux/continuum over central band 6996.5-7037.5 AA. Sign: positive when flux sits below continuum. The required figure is -1.7 AA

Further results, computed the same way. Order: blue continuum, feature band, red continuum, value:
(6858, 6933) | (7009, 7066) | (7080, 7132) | -3.27 AA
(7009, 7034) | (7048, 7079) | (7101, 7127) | -1.29 AA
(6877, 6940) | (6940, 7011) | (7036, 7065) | 2.63 AA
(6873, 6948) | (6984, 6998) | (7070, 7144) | -0.75 AA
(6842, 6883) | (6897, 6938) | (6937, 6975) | -0.48 AA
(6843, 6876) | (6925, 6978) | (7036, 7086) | 2.09 AA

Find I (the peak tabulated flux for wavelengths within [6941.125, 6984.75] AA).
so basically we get 2.622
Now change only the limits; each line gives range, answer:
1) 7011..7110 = 2.787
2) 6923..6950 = 2.734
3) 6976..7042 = 2.653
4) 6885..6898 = 2.811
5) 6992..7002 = 2.614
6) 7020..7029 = 2.61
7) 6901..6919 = 2.715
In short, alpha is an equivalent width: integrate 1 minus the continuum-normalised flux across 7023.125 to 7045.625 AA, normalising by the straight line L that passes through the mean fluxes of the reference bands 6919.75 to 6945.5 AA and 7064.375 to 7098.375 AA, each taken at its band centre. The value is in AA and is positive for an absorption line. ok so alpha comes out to -1.0 AA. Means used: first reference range 2.48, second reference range 2.5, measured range 2.61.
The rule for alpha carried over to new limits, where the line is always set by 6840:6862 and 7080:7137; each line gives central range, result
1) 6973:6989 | 0.0 AA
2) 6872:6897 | -1.0 AA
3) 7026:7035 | -0.6 AA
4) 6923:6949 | 0.2 AA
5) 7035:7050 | -1.6 AA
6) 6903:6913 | -0.4 AA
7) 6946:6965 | -0.3 AA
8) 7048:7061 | -1.1 AA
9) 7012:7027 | -0.6 AA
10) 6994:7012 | -0.7 AA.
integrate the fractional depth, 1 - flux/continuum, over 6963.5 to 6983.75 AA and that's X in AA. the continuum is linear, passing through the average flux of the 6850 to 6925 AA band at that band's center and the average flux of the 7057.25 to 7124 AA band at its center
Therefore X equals 0.9 AA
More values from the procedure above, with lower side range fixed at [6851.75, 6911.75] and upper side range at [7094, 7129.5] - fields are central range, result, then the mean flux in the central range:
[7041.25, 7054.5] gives -1.19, 2.67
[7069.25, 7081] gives -0.70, 2.58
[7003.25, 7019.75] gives -0.42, 2.54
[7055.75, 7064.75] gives -0.49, 2.57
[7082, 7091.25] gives -0.25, 2.49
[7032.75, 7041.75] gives -0.65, 2.63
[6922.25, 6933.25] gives -0.01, 2.54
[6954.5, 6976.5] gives 0.39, 2.46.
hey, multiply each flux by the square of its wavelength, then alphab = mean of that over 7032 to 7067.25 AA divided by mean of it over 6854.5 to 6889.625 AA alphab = 1.09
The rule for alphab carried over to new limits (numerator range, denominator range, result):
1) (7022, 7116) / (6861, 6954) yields 1.05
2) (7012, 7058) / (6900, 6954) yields 1.07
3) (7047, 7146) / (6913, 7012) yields 1.03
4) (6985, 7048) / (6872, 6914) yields 1.04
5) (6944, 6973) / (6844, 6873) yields 1.02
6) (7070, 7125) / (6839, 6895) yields 1.03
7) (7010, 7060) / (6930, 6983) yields 1.09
